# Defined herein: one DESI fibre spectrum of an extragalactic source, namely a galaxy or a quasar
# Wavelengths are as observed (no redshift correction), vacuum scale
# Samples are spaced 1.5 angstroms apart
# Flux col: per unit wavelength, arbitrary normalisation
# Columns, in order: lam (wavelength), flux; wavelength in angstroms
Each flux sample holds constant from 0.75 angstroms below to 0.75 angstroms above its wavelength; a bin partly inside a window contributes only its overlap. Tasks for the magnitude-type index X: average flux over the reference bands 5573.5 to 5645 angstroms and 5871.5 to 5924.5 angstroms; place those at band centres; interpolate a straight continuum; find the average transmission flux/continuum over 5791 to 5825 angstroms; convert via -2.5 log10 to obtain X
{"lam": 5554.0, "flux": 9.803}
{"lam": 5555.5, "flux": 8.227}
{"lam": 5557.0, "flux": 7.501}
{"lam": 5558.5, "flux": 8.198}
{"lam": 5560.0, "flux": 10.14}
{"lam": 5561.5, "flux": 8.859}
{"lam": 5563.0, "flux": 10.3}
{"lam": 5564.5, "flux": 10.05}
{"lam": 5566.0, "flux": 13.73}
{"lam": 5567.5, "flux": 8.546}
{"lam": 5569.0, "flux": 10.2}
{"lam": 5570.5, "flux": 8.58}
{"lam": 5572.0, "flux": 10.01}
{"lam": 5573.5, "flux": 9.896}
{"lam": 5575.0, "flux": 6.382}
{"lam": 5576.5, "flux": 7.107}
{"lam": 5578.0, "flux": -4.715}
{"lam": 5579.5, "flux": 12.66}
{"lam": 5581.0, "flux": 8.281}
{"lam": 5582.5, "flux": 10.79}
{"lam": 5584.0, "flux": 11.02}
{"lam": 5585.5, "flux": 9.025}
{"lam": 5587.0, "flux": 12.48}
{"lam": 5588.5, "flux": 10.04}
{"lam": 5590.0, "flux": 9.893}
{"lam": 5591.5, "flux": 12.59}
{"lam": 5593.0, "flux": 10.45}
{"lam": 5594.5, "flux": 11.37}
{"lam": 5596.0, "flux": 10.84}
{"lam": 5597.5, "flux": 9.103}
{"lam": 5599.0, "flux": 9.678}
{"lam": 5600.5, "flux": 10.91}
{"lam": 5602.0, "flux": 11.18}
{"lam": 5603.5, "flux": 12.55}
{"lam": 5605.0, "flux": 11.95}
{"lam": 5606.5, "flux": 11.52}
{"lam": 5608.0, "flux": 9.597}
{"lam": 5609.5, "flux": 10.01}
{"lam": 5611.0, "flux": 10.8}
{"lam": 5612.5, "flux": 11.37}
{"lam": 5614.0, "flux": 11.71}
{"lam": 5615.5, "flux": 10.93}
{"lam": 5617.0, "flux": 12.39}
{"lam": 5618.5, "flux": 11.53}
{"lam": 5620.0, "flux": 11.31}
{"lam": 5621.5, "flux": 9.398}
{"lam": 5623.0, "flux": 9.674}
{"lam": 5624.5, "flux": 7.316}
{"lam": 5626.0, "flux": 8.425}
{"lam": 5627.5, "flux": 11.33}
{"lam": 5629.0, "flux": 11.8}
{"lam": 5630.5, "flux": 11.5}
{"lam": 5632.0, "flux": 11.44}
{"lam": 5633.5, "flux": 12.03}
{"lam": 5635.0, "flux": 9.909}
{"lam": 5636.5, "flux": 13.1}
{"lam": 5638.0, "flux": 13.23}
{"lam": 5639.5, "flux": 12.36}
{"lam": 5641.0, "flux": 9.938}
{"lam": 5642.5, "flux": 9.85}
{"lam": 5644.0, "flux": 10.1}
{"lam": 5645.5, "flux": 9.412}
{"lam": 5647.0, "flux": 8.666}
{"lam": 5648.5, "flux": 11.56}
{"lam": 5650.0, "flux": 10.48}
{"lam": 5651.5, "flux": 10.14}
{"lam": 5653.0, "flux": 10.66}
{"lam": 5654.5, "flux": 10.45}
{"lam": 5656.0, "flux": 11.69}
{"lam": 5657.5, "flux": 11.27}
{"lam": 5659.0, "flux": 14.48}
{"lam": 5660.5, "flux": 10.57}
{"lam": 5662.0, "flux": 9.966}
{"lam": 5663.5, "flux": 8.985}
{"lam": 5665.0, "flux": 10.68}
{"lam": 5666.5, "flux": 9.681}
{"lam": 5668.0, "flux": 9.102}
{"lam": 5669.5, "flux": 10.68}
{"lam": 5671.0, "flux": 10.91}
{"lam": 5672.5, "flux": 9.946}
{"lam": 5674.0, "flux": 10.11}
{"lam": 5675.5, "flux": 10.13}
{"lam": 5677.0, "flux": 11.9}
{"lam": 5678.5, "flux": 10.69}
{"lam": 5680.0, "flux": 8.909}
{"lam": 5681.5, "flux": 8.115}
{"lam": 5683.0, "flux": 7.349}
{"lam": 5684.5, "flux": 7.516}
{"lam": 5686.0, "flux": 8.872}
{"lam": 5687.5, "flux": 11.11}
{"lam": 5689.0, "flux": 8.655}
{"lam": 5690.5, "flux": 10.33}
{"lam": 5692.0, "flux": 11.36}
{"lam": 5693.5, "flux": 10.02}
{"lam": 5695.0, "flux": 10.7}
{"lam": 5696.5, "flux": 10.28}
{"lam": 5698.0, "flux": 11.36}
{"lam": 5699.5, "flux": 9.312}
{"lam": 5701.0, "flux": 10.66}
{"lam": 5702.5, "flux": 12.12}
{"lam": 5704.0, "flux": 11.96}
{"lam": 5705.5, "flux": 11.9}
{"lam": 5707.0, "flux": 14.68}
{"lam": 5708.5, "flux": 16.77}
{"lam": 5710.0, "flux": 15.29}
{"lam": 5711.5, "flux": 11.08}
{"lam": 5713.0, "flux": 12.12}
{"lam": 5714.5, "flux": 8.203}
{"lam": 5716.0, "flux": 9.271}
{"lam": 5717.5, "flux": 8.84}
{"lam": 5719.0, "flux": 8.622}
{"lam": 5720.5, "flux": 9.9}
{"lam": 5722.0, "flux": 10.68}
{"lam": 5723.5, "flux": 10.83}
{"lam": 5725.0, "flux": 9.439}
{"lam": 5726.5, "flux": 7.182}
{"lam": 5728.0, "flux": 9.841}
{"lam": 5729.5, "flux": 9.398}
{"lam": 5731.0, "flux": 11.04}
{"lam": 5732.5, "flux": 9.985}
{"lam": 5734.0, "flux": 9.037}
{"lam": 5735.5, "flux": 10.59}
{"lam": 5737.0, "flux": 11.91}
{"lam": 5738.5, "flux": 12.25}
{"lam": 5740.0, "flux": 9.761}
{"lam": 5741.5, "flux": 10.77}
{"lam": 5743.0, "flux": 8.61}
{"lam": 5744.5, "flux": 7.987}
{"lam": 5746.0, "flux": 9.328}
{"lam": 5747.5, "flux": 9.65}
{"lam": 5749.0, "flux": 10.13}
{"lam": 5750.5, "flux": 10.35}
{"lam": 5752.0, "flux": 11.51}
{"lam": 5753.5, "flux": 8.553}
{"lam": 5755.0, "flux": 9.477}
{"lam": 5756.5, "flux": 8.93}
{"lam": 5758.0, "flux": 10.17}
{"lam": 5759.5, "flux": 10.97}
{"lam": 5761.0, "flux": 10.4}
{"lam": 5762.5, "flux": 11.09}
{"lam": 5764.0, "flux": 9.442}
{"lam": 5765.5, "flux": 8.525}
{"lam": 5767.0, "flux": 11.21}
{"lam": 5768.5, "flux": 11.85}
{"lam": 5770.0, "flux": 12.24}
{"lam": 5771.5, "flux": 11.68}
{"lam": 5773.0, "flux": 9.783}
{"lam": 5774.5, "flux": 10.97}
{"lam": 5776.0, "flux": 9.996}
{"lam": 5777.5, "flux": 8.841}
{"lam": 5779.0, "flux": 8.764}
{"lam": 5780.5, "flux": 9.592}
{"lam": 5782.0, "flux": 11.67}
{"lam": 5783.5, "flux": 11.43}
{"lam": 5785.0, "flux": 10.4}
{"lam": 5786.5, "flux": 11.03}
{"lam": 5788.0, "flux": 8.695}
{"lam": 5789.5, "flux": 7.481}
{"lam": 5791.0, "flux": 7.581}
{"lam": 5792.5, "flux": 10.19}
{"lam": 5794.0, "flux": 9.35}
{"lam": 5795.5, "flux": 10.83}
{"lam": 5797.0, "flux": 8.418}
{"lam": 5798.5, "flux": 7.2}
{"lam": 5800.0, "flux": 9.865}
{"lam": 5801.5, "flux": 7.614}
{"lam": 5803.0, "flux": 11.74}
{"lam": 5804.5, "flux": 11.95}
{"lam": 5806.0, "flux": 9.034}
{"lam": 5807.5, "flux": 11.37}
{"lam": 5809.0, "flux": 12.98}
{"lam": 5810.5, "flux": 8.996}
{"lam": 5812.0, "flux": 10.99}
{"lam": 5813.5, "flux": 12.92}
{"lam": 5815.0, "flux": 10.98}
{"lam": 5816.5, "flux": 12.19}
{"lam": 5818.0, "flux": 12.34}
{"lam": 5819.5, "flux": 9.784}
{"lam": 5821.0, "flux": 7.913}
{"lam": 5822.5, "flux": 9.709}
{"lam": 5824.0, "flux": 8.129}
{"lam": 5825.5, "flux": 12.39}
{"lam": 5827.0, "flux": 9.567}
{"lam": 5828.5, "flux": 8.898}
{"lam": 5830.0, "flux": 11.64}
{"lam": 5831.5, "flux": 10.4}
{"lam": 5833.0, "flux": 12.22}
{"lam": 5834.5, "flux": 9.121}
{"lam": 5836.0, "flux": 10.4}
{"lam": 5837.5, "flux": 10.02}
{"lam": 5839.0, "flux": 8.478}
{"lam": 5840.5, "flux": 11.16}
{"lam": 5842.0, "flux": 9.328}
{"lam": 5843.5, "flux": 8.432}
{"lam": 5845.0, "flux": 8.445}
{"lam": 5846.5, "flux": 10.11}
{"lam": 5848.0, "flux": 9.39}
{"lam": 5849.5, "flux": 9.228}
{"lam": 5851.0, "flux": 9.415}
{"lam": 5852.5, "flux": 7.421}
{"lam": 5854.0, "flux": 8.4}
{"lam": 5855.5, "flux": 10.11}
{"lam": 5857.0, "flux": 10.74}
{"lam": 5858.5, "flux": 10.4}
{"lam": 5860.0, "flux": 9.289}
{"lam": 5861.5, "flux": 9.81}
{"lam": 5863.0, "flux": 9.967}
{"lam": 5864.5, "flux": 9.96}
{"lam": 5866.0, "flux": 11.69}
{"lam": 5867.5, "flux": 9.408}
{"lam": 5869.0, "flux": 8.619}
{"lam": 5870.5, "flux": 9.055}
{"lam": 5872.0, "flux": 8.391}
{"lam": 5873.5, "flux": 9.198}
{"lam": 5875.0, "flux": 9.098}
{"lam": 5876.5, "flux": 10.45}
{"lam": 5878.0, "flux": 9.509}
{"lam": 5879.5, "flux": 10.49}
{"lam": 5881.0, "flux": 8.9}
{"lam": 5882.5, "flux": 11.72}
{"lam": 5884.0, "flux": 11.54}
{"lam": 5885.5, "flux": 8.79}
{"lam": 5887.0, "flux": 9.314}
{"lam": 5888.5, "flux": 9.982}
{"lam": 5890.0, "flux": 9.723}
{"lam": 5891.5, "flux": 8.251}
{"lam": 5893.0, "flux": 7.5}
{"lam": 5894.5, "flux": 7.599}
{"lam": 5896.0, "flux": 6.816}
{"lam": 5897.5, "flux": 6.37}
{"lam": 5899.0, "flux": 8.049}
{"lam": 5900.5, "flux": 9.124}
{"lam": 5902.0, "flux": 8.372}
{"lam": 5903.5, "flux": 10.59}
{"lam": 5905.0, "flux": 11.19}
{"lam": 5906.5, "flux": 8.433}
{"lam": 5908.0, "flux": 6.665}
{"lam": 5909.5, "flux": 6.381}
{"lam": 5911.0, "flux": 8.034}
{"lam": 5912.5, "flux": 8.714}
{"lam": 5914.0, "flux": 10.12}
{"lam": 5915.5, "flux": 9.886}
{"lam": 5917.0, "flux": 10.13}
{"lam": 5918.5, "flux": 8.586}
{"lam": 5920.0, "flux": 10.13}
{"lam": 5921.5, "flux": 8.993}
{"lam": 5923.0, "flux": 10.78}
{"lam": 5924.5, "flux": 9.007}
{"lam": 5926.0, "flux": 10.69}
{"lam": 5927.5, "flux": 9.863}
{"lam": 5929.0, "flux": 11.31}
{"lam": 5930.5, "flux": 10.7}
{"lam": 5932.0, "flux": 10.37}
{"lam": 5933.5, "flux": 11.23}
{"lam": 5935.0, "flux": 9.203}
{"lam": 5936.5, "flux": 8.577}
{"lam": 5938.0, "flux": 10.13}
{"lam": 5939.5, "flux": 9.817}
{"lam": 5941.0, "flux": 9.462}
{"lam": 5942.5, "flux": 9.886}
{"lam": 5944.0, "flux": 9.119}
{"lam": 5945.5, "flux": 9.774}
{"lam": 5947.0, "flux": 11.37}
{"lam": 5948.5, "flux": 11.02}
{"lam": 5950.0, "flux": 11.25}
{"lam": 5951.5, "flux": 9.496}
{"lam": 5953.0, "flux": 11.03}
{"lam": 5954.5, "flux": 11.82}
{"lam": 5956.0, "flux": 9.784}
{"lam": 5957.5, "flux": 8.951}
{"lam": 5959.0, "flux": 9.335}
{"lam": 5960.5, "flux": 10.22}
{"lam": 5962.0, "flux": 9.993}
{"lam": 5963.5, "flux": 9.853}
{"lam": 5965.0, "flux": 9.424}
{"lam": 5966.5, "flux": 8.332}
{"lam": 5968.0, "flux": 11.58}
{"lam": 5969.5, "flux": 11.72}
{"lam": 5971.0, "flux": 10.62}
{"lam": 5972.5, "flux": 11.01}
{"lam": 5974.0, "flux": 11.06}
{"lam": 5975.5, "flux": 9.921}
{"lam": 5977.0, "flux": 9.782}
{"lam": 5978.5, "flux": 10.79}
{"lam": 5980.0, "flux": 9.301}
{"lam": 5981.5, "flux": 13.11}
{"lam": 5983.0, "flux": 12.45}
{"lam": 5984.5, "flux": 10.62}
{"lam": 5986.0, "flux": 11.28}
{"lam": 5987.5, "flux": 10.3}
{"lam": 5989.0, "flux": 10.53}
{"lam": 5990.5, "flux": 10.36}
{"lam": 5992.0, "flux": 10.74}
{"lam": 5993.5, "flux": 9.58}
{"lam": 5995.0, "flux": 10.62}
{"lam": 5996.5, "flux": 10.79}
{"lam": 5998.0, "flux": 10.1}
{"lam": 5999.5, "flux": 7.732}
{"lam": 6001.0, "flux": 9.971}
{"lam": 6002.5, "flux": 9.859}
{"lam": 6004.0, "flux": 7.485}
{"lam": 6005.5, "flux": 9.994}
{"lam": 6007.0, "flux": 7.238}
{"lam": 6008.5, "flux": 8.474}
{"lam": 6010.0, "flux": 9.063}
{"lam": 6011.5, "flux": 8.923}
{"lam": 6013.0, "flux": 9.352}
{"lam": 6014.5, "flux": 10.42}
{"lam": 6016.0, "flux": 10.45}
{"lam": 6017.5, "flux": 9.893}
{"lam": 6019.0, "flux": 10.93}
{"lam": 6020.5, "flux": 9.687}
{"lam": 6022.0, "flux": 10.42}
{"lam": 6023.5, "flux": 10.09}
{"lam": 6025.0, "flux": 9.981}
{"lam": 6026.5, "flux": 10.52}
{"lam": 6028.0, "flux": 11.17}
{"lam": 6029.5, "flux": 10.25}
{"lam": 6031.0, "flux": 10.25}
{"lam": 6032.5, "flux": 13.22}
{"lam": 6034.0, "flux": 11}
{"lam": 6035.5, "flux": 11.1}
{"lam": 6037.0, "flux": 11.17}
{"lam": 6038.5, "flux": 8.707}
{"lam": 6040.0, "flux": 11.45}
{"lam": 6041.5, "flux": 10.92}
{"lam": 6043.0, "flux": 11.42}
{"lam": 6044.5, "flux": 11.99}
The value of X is -0.08 mag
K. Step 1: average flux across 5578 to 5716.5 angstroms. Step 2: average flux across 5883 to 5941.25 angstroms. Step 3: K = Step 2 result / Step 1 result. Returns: 0.9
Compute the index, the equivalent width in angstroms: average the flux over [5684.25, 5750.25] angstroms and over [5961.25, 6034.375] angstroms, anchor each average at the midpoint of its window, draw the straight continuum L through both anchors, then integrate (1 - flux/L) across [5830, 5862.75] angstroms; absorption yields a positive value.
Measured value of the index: 2.08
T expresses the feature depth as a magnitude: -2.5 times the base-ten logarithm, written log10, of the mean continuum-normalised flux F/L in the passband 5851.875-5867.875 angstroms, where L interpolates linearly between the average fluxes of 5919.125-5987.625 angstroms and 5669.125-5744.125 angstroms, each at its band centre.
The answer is 0.06 mag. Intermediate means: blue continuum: 10.4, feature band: 9.77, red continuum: 10.3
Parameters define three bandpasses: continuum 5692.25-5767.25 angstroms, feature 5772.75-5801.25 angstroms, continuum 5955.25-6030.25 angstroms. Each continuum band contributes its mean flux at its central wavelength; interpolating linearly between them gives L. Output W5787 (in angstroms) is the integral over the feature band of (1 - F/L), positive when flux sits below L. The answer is 2.3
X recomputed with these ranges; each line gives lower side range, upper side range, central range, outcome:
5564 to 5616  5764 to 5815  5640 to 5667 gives -0.047 mag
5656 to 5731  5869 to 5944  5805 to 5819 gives -0.151 mag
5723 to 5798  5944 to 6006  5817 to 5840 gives -0.003 mag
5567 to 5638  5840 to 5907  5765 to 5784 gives -0.094 mag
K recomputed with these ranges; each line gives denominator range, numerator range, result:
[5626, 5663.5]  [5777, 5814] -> 0.91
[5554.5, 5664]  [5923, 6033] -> 0.99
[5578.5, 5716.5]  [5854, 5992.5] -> 0.92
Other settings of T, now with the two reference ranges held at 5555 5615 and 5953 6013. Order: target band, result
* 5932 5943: 0.027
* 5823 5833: -0.036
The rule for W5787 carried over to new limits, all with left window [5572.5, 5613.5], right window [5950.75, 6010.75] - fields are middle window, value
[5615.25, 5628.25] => -0.4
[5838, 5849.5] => 0.8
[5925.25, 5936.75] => -0.3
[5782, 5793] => 0.4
